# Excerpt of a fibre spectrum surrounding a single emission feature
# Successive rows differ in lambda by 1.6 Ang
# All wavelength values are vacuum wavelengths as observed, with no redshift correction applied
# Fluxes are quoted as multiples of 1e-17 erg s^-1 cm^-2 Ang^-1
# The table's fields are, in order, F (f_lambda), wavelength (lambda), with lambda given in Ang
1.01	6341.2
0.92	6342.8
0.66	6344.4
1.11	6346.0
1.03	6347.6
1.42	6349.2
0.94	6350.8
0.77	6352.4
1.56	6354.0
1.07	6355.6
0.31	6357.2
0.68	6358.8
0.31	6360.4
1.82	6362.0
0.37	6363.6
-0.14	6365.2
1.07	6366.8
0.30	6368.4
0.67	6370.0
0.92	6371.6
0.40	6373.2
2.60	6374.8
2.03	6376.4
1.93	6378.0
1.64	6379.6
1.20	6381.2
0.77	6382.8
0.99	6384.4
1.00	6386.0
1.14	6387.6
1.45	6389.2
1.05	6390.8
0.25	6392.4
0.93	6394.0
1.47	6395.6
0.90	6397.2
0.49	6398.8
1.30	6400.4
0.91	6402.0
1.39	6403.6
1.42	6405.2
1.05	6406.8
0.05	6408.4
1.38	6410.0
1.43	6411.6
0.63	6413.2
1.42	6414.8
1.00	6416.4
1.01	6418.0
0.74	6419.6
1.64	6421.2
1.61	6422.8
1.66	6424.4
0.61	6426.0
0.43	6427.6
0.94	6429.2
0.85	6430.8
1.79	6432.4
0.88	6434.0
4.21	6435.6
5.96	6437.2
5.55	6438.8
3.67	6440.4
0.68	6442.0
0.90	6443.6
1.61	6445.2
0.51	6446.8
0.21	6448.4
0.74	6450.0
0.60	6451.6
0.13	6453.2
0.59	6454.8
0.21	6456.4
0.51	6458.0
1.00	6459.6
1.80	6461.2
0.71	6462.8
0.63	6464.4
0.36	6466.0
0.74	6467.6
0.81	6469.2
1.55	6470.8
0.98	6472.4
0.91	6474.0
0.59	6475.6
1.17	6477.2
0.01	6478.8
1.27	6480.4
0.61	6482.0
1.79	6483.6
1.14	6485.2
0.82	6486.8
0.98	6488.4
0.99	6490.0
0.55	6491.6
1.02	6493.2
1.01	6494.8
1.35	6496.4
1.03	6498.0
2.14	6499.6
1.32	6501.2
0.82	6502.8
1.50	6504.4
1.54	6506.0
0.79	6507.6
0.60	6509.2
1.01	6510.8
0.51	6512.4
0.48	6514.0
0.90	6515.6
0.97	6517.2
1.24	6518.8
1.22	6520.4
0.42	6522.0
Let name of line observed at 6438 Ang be [O III] 5007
